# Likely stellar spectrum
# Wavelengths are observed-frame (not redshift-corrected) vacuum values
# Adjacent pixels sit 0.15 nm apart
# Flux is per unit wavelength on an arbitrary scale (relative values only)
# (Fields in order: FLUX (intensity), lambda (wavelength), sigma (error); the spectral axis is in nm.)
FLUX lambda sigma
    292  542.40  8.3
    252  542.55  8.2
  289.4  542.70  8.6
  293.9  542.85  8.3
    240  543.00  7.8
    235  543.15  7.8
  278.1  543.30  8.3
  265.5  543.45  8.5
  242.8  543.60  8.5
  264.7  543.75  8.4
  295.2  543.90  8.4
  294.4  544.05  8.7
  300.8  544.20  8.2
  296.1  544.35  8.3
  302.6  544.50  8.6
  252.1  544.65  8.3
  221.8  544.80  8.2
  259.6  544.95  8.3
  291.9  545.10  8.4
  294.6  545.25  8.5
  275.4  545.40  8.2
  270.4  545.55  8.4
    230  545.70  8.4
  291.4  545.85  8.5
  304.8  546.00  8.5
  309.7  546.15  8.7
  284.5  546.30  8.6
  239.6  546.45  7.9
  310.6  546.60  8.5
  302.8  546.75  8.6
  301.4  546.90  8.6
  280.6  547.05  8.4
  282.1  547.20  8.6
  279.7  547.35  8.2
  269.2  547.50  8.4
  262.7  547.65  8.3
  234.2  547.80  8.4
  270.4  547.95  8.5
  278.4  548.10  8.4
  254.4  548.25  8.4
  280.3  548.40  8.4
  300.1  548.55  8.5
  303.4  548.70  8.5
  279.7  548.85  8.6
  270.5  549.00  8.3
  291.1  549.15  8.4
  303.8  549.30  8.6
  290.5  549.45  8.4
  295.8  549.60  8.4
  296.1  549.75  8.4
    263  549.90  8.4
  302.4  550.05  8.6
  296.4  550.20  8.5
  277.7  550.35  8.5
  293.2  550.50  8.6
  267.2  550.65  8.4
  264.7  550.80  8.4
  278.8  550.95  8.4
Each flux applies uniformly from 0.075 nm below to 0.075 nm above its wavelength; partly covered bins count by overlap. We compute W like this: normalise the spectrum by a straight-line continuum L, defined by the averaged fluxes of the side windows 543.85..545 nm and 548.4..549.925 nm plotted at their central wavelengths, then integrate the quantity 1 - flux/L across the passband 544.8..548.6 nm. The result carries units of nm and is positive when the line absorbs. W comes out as 0.09 nm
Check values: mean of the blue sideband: 278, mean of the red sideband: 290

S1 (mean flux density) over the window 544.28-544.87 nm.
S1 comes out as 268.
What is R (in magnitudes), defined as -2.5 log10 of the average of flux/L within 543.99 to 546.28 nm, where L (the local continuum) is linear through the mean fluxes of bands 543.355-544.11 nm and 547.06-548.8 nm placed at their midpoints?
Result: -0.03 mag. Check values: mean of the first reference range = 272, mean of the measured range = 280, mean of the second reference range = 274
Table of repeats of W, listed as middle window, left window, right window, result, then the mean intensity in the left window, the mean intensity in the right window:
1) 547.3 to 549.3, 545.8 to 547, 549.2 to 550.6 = 0.11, 293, 291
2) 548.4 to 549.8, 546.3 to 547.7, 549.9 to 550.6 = -0.03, 281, 288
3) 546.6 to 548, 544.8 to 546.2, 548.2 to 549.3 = 0.02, 277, 285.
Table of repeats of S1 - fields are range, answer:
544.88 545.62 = 279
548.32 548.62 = 289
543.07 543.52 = 259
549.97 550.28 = 298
